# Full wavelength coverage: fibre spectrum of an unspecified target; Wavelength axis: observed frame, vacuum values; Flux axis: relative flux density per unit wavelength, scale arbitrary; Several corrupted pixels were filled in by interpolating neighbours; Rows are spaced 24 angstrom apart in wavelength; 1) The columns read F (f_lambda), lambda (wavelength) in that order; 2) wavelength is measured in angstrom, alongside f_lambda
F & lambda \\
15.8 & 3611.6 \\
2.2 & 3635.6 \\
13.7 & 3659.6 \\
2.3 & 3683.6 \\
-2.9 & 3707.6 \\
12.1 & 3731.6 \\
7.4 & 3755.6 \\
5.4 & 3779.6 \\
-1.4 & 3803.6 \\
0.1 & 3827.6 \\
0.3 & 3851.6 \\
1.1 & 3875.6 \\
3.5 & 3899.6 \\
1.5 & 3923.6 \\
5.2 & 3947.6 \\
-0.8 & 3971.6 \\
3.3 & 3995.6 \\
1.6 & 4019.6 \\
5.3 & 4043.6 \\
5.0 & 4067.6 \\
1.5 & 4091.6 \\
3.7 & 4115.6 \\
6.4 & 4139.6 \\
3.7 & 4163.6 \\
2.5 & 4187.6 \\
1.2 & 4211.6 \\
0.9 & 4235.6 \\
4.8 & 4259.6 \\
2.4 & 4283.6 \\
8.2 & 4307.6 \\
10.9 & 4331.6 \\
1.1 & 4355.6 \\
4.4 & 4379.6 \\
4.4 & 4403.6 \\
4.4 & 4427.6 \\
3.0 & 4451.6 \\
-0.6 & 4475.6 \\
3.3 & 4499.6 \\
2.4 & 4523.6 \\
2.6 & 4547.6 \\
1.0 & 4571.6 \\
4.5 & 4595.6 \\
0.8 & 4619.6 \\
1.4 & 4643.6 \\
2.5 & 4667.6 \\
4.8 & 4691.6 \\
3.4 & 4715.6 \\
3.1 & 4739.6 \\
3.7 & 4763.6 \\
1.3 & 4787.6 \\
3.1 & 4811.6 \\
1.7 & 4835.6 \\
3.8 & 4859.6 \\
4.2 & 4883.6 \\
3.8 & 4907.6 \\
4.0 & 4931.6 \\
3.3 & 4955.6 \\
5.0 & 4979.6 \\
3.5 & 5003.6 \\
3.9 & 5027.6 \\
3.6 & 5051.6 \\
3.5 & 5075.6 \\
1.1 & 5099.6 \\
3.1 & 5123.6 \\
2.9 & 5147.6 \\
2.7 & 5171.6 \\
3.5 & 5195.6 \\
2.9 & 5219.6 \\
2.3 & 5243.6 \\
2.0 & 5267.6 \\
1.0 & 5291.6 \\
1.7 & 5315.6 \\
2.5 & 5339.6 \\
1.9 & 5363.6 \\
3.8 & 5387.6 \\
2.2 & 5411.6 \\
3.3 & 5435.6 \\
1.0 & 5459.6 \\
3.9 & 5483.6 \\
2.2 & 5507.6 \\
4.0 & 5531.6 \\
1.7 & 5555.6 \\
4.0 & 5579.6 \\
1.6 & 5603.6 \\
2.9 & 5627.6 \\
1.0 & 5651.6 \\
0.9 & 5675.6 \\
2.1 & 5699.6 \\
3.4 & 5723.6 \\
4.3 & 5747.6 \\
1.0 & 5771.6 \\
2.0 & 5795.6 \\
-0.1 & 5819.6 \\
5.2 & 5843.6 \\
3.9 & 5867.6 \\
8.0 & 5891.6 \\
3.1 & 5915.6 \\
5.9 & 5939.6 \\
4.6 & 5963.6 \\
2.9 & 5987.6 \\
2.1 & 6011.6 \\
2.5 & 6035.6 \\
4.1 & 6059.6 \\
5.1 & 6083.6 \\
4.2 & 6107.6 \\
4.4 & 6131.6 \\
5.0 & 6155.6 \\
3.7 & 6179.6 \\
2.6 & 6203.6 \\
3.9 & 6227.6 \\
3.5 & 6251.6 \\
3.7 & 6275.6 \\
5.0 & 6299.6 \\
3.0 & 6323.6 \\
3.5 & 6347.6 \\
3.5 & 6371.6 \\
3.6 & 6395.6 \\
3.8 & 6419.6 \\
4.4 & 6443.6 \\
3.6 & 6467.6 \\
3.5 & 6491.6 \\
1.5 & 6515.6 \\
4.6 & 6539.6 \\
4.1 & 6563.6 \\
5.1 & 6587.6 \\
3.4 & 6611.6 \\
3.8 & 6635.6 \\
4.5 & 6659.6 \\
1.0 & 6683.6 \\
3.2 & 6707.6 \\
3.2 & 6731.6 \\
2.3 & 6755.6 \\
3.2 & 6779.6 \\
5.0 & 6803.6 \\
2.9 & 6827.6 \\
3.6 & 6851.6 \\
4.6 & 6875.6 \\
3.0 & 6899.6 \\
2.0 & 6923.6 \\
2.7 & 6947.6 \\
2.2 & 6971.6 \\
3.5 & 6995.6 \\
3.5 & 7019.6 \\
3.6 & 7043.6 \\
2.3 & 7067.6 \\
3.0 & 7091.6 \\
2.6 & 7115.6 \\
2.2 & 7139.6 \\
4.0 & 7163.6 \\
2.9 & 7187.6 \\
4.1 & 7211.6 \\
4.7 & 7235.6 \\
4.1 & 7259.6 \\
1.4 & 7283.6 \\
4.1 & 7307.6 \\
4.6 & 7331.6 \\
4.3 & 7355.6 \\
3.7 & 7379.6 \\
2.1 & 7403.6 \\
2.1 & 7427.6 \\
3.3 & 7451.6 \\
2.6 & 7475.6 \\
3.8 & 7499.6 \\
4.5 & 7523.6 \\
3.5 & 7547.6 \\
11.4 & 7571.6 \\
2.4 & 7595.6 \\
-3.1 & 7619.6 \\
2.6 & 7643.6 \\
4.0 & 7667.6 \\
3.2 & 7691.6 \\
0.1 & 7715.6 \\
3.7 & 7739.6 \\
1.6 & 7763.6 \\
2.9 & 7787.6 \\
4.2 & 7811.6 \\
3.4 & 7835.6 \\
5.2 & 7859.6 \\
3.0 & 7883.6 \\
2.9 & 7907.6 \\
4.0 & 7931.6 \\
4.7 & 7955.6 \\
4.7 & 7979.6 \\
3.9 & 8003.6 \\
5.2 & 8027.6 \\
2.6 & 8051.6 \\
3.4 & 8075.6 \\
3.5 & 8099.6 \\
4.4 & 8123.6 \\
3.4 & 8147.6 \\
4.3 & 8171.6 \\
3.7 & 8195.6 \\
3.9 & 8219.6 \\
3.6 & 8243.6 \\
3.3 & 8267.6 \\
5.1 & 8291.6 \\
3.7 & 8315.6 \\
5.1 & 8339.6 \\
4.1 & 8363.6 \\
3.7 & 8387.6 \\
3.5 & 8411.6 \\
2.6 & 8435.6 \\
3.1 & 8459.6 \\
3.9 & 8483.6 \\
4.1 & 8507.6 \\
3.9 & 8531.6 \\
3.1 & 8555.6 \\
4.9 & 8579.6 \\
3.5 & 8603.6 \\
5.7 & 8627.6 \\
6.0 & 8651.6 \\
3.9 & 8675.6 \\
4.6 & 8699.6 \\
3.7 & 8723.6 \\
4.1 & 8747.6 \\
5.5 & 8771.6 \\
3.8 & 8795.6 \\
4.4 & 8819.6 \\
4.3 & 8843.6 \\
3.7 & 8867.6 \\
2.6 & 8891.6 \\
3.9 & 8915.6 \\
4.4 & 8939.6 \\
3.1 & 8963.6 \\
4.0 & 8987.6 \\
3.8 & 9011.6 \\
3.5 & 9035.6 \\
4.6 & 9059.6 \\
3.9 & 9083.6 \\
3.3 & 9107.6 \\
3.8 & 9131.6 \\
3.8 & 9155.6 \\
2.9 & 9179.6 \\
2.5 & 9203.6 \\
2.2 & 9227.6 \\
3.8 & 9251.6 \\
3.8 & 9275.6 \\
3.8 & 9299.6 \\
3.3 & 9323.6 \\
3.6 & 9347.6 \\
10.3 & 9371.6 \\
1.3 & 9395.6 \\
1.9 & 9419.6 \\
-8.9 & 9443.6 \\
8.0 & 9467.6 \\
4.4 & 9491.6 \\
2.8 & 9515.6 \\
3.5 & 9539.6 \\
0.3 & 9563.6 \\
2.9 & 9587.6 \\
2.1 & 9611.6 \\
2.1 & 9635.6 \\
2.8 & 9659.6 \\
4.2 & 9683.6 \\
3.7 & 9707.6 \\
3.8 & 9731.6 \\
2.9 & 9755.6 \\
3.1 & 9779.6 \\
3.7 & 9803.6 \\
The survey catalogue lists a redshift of 1.03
